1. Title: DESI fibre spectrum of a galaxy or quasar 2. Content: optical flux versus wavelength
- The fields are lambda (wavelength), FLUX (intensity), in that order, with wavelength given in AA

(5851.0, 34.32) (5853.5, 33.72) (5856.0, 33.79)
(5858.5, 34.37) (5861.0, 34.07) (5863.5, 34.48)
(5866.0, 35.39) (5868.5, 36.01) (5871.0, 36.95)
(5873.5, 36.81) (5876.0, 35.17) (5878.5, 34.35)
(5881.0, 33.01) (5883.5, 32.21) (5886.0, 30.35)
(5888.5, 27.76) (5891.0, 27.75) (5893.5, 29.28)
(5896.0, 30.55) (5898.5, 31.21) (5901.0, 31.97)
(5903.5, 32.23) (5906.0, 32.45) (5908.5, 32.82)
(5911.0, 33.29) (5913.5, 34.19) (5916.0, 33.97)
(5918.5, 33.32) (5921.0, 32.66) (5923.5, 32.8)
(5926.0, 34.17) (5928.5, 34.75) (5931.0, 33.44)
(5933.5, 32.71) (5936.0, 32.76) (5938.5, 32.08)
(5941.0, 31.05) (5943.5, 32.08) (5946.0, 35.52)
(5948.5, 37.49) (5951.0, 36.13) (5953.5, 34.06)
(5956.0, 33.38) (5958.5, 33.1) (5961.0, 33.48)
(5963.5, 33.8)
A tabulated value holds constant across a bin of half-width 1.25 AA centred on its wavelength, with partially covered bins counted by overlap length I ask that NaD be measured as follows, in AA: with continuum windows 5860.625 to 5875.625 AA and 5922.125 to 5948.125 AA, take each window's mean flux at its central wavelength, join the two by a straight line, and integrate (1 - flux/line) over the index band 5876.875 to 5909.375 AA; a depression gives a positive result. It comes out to 3.3 AA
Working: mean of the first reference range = 35.7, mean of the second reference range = 33.3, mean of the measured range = 31.3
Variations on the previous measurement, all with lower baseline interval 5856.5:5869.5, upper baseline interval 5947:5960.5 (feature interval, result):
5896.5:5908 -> 0.9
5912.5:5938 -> 1.0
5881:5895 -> 2.0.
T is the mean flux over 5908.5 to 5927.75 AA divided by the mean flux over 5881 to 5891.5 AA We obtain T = 1.11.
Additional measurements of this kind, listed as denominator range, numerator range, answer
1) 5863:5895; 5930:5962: 1.02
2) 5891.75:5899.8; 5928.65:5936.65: 1.10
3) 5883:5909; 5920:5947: 1.08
